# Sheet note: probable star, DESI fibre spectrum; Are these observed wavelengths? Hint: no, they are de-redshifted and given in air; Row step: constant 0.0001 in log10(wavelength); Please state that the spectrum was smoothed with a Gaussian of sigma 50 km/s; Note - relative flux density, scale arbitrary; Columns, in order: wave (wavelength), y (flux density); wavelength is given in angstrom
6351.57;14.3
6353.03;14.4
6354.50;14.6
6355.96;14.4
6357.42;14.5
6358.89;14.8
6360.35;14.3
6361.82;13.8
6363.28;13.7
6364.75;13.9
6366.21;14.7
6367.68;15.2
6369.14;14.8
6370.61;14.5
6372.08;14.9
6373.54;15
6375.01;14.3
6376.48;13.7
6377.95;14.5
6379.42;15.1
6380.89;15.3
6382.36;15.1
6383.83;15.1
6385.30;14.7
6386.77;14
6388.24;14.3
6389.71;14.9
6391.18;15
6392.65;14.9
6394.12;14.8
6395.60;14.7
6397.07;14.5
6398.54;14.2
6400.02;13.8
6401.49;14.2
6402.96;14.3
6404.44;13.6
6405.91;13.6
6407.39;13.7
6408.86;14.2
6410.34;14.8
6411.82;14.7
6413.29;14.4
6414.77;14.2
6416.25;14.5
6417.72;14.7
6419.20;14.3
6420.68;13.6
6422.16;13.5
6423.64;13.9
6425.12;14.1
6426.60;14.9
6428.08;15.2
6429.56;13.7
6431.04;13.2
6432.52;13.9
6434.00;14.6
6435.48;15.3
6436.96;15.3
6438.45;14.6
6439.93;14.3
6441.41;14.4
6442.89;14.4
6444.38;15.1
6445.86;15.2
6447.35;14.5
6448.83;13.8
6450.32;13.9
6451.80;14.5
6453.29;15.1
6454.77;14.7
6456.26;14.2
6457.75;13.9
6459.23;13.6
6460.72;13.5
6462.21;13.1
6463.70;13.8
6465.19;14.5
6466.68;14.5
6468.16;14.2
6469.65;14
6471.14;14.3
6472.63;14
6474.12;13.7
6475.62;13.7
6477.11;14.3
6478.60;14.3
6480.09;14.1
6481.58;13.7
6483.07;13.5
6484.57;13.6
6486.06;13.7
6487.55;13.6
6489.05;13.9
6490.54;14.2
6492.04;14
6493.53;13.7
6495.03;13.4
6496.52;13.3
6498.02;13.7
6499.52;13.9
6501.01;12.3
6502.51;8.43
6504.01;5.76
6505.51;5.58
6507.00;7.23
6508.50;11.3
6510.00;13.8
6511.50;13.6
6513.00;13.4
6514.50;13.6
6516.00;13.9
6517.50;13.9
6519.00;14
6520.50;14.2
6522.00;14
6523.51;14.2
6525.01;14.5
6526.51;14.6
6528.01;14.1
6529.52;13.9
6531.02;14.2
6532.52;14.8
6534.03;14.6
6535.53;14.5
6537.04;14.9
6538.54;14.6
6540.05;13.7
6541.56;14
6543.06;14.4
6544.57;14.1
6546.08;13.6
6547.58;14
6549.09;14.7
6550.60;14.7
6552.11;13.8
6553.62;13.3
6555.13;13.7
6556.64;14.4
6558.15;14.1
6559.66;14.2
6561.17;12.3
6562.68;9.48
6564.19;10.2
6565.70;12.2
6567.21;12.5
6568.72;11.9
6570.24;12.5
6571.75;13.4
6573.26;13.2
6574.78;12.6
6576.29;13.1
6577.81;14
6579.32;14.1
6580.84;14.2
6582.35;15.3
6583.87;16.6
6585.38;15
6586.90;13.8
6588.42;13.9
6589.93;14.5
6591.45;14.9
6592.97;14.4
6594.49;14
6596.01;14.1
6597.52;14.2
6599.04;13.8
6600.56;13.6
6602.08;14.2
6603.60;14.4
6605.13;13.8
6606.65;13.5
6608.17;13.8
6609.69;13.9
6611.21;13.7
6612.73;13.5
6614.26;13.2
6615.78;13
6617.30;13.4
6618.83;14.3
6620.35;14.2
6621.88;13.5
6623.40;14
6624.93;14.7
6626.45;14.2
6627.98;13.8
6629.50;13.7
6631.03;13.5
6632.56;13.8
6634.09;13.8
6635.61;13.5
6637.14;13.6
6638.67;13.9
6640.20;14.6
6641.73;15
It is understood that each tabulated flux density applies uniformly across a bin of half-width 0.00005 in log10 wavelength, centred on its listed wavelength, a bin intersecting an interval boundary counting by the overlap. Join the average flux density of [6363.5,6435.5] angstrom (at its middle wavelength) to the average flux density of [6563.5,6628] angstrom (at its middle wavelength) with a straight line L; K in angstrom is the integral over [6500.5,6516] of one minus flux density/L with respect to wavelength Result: 3.8 angstrom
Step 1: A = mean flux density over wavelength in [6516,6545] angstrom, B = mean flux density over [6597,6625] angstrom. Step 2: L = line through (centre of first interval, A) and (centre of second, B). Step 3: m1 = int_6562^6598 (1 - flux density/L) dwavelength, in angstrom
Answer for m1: 1.2 angstrom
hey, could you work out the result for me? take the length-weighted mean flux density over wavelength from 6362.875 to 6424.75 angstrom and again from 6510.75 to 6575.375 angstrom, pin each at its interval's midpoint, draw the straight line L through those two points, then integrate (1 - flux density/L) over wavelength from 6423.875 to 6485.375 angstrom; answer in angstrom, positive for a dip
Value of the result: -0.50 angstrom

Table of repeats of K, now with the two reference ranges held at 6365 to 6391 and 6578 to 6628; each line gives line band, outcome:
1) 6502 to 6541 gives 3.78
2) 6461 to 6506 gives 4.03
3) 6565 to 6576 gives 1.21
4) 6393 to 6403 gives 0.18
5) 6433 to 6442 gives -0.11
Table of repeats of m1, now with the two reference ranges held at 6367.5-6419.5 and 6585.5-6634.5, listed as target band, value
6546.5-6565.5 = 1.15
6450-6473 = 0.33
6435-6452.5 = -0.27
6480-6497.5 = 0.66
